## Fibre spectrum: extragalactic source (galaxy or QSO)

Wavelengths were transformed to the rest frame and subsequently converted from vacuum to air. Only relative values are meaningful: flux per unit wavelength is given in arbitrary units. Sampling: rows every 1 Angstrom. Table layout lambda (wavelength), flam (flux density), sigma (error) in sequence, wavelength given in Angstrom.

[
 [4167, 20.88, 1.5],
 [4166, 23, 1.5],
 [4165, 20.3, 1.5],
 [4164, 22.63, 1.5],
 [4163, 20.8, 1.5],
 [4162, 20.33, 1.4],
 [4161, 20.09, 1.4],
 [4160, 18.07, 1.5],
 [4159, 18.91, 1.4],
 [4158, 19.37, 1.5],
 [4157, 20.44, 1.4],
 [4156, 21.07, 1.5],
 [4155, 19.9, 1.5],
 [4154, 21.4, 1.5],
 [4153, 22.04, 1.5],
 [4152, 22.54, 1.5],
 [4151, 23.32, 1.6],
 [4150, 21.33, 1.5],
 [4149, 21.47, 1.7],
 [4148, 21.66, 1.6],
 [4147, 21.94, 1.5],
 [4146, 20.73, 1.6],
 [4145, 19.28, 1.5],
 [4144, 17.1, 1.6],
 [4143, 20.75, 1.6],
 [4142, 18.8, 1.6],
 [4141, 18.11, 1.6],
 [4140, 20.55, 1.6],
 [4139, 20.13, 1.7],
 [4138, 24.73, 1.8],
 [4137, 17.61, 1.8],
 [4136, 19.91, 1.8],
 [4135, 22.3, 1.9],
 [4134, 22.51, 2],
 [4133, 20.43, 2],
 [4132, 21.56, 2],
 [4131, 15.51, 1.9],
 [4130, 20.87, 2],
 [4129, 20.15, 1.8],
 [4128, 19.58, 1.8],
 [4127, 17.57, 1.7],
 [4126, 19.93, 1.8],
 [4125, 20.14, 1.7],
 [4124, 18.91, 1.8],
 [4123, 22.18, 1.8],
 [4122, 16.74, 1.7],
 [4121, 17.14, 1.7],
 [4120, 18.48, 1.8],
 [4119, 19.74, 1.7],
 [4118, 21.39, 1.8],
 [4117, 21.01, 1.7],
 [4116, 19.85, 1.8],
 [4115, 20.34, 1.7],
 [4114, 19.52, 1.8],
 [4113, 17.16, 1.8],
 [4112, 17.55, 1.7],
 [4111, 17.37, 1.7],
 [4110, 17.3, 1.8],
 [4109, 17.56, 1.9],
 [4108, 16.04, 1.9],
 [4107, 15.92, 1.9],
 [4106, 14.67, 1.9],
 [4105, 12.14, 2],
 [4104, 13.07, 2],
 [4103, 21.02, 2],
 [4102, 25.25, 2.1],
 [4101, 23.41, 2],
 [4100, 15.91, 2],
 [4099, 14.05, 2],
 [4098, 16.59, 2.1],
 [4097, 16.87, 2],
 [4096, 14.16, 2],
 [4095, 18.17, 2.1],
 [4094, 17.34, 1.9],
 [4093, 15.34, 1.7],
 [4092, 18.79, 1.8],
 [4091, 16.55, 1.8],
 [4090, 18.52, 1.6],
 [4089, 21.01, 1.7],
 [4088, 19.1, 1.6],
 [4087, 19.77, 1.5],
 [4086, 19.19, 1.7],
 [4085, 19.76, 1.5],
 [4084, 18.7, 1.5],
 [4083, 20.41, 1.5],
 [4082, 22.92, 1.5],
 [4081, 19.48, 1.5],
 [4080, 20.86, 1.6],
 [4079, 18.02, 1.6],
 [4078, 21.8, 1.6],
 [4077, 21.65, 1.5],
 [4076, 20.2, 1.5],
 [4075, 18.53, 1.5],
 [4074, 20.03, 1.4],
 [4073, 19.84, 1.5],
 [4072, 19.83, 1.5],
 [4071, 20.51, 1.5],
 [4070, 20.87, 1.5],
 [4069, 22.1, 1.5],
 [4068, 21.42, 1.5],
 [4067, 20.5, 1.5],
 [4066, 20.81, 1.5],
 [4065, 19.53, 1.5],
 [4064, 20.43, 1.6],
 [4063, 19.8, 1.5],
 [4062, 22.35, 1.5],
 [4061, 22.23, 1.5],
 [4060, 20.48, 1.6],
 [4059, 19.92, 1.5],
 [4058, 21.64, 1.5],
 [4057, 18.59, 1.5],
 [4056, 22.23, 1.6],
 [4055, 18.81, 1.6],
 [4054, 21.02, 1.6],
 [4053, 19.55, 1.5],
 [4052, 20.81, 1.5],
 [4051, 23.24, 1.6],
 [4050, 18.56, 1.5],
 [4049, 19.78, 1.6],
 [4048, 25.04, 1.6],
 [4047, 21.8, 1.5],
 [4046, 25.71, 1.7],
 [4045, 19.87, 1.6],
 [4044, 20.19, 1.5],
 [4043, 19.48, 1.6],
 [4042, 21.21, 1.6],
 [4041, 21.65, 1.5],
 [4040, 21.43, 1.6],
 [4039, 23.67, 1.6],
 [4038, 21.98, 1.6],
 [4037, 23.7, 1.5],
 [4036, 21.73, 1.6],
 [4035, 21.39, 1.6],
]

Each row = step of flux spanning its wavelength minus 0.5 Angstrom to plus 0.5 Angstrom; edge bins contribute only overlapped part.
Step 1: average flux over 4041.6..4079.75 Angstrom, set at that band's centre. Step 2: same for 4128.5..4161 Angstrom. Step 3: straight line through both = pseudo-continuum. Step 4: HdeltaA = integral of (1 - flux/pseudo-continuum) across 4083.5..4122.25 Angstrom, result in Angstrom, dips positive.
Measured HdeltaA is 4.85 Angstrom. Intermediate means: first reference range 20.7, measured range 18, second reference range 20.4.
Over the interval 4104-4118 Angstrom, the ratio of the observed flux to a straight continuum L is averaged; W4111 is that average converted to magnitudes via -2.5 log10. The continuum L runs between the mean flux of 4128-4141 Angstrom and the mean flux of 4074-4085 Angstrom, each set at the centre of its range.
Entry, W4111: 0.17 mag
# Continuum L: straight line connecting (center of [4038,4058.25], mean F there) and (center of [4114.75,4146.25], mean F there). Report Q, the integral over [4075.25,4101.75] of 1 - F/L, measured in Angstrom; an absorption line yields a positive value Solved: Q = 2.2 Angstrom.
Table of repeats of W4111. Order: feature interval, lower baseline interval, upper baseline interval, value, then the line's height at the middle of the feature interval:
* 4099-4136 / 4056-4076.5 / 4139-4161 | 0.09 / 20.5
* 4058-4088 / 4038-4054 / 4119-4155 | 0.04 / 21.1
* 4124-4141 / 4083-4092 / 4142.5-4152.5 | 0.02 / 20.5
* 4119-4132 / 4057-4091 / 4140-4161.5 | 0.07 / 20.4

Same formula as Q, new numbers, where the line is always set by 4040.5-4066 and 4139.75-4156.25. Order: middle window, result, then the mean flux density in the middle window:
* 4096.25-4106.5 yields 1.8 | 17.2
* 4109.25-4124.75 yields 1.3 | 19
